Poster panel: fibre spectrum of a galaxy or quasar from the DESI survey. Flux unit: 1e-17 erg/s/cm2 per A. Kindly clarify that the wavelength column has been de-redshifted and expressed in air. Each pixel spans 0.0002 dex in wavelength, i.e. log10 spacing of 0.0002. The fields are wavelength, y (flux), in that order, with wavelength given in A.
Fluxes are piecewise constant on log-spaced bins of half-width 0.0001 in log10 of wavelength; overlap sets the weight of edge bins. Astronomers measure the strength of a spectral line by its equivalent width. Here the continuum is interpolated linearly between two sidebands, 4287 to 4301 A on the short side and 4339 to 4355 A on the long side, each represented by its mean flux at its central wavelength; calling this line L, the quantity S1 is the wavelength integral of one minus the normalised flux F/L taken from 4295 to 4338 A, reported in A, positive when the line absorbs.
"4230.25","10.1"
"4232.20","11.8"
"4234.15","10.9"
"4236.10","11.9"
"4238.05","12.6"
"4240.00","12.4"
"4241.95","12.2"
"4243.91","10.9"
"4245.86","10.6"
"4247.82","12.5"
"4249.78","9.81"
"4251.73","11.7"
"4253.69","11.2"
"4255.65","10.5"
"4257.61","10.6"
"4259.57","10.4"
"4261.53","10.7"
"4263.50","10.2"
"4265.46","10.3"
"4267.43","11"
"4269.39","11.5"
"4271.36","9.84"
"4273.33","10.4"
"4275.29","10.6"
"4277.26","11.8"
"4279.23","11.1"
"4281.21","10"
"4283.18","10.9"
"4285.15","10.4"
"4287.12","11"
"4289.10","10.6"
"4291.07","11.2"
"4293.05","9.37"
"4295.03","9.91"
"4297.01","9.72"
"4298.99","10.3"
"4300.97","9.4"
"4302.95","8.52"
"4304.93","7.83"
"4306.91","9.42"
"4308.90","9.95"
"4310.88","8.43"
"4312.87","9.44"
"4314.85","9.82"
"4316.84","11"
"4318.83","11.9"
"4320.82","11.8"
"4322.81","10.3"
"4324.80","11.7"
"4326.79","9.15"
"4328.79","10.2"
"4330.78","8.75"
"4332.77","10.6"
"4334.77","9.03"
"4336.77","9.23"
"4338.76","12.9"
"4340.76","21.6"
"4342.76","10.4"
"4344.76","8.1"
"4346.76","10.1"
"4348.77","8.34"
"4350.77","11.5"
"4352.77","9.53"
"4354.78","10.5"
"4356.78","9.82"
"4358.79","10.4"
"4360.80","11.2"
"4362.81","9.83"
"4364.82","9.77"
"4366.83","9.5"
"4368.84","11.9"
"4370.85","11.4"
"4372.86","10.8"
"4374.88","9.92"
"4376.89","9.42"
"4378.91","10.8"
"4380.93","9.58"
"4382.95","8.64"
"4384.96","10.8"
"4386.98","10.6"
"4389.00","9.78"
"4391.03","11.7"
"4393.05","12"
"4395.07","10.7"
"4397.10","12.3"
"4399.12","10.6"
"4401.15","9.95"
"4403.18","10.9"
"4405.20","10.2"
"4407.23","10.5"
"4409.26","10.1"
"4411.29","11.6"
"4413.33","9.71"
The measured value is 3.4 A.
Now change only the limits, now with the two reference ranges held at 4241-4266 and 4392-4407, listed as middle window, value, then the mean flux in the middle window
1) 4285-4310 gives 2.6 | 9.79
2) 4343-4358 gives 1.6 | 9.74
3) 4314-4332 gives 0.7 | 10.5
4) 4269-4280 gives 0.1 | 10.8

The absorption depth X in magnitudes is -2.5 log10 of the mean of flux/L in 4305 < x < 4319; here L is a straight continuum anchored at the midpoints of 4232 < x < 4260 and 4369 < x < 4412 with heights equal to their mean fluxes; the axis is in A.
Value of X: 0.13 mag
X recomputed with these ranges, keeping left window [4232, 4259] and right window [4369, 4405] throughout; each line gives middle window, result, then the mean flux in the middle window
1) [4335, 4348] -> -0.09 mag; 11.8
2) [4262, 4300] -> 0.07 mag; 10.5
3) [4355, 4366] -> 0.06 mag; 10.2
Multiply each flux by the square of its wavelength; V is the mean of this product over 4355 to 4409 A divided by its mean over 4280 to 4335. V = 1.08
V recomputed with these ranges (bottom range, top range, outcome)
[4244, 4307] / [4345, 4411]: 1.05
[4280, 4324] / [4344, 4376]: 1.04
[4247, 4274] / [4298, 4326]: 0.95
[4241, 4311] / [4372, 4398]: 1.06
